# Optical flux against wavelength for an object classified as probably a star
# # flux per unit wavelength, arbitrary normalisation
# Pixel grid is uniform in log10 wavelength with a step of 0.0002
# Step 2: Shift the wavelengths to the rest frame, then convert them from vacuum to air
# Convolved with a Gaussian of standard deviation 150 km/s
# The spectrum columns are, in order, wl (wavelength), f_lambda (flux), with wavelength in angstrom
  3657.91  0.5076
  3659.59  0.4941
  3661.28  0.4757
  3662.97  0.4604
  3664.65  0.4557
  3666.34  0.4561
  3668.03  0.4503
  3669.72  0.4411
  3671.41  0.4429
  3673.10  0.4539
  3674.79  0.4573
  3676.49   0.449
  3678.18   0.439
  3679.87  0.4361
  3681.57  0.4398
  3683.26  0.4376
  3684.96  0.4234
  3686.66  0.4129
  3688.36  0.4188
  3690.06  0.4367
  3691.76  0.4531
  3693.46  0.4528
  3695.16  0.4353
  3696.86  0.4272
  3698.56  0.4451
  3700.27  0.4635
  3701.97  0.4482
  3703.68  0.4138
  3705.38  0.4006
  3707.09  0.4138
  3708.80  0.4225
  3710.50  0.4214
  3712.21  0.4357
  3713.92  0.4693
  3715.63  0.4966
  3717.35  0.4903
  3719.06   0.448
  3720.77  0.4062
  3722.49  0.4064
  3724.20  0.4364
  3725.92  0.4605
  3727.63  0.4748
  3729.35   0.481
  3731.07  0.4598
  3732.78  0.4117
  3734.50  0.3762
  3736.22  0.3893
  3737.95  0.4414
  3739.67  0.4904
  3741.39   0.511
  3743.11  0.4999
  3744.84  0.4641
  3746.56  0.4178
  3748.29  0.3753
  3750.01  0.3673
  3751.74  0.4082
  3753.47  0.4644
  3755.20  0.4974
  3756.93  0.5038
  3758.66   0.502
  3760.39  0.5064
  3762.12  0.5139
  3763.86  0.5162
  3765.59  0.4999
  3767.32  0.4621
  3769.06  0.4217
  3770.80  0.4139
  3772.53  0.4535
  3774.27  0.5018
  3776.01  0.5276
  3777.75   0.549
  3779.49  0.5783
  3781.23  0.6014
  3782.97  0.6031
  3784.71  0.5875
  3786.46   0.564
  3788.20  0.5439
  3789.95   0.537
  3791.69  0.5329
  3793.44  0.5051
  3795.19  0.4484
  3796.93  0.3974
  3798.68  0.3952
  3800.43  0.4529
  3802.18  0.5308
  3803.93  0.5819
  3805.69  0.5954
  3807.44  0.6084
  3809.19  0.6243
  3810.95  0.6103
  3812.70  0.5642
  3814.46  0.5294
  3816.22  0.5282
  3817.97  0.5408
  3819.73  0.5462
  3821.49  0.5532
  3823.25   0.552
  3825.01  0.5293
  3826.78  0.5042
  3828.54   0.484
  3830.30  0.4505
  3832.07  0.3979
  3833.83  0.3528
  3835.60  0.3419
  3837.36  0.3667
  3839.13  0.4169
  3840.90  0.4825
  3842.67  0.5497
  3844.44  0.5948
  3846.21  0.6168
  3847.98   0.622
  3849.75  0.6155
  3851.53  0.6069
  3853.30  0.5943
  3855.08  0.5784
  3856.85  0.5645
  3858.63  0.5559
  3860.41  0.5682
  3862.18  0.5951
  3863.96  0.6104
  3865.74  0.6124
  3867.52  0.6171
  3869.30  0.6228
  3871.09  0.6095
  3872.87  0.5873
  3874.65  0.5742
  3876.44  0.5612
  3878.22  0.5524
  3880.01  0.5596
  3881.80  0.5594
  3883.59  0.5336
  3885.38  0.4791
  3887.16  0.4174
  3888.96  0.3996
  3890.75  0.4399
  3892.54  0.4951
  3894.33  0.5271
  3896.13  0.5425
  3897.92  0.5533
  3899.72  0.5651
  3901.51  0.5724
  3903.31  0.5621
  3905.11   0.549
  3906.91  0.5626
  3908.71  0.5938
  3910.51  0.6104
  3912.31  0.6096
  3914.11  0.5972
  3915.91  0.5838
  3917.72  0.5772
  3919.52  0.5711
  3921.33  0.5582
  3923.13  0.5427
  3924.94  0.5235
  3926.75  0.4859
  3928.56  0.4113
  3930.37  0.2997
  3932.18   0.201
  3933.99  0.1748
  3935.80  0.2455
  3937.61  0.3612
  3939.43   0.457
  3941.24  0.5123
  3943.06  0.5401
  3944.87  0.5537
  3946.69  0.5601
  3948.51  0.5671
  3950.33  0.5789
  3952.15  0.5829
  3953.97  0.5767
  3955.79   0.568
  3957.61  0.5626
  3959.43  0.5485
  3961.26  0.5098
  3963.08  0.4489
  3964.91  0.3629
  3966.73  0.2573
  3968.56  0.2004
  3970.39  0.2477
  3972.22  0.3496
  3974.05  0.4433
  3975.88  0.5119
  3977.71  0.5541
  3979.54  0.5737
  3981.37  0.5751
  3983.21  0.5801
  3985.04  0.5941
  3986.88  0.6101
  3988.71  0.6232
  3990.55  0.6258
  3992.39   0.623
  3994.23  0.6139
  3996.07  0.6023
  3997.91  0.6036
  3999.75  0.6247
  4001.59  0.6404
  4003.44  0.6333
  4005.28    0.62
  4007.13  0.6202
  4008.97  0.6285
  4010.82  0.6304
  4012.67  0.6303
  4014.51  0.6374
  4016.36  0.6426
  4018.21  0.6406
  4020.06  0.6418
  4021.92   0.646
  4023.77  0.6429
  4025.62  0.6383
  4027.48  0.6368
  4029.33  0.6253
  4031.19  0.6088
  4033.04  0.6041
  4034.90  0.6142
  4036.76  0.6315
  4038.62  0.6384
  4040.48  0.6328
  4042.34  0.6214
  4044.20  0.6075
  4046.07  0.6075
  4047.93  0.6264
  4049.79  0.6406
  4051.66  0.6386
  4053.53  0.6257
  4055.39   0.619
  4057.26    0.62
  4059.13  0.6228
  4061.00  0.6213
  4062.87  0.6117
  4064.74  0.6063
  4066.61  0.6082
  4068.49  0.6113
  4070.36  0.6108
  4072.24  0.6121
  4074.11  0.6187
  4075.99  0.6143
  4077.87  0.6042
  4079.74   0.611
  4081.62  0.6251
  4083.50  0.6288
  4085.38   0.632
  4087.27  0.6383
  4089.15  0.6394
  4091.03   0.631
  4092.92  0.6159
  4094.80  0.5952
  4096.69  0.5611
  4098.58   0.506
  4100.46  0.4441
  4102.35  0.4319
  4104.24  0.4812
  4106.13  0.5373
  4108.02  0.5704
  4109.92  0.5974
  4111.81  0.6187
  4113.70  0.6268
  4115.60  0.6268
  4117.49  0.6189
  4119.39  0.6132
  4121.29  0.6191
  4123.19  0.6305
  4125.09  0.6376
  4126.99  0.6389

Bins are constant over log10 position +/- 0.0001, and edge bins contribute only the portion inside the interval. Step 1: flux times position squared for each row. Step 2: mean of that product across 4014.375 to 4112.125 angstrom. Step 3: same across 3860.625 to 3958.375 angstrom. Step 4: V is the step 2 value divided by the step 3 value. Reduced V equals 1.25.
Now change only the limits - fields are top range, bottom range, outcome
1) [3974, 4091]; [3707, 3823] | 1.44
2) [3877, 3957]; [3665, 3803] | 1.20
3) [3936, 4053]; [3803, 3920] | 1.11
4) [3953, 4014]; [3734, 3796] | 1.24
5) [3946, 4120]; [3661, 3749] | 1.56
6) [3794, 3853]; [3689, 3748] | 1.23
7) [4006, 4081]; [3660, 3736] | 1.69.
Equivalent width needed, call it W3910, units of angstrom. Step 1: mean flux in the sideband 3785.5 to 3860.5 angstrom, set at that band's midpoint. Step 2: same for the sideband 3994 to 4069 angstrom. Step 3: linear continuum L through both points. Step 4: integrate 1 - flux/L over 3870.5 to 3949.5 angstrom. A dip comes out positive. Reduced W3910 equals 8.08 angstrom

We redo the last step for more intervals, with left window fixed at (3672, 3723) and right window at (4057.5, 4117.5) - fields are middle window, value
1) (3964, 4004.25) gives 2.4 angstrom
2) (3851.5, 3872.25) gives -3.7 angstrom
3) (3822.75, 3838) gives 1.6 angstrom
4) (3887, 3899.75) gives 0.6 angstrom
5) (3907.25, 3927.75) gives -1.6 angstrom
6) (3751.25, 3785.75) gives -3.0 angstrom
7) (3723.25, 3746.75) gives 0.1 angstrom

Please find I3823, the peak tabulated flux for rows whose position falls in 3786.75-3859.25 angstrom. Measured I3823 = 0.6243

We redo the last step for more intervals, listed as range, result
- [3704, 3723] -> 0.4966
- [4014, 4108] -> 0.646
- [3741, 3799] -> 0.6031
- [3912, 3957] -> 0.6096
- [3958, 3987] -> 0.6101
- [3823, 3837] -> 0.552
